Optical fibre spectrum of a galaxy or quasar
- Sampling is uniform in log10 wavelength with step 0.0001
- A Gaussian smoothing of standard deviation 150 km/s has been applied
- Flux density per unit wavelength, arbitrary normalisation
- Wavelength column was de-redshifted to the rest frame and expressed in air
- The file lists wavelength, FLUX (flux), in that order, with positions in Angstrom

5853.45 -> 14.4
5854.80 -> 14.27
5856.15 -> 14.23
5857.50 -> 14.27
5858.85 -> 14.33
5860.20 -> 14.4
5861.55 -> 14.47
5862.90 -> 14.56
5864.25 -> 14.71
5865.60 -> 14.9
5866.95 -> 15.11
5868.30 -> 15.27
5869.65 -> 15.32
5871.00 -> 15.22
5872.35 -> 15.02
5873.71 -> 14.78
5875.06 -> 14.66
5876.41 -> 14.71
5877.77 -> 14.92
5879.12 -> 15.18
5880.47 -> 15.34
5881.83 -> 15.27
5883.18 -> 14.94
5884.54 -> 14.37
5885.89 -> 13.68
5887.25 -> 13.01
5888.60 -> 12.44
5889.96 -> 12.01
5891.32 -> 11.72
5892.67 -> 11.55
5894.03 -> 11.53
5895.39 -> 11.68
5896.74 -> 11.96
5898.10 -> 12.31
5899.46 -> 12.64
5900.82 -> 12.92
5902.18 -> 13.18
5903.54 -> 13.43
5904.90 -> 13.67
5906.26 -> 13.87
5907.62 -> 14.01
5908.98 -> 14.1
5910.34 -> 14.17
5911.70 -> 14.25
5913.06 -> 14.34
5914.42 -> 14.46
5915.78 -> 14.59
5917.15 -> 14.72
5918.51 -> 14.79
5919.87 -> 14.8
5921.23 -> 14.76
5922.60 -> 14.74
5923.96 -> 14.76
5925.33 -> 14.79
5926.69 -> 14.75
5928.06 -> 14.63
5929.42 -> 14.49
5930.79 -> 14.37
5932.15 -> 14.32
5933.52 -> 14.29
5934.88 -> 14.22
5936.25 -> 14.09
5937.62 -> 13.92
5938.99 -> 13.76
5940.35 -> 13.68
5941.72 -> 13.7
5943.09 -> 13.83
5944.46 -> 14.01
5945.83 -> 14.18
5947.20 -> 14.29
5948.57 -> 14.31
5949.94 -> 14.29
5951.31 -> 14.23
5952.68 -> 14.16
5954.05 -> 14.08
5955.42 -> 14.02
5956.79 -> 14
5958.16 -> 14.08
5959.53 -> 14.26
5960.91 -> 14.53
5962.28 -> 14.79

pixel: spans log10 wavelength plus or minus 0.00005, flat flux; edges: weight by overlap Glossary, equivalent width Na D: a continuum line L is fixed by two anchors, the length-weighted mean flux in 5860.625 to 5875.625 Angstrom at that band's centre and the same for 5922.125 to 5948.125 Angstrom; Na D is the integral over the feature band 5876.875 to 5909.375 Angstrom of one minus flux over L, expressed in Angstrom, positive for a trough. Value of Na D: 2.97 Angstrom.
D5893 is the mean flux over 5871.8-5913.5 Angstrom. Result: 13.6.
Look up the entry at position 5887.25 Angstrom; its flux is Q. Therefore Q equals 13.01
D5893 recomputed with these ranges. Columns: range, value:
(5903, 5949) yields 14.3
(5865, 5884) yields 15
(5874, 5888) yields 14.6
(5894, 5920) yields 13.6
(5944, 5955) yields 14.2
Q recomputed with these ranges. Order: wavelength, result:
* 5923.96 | 14.76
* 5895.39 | 11.68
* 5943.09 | 13.83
